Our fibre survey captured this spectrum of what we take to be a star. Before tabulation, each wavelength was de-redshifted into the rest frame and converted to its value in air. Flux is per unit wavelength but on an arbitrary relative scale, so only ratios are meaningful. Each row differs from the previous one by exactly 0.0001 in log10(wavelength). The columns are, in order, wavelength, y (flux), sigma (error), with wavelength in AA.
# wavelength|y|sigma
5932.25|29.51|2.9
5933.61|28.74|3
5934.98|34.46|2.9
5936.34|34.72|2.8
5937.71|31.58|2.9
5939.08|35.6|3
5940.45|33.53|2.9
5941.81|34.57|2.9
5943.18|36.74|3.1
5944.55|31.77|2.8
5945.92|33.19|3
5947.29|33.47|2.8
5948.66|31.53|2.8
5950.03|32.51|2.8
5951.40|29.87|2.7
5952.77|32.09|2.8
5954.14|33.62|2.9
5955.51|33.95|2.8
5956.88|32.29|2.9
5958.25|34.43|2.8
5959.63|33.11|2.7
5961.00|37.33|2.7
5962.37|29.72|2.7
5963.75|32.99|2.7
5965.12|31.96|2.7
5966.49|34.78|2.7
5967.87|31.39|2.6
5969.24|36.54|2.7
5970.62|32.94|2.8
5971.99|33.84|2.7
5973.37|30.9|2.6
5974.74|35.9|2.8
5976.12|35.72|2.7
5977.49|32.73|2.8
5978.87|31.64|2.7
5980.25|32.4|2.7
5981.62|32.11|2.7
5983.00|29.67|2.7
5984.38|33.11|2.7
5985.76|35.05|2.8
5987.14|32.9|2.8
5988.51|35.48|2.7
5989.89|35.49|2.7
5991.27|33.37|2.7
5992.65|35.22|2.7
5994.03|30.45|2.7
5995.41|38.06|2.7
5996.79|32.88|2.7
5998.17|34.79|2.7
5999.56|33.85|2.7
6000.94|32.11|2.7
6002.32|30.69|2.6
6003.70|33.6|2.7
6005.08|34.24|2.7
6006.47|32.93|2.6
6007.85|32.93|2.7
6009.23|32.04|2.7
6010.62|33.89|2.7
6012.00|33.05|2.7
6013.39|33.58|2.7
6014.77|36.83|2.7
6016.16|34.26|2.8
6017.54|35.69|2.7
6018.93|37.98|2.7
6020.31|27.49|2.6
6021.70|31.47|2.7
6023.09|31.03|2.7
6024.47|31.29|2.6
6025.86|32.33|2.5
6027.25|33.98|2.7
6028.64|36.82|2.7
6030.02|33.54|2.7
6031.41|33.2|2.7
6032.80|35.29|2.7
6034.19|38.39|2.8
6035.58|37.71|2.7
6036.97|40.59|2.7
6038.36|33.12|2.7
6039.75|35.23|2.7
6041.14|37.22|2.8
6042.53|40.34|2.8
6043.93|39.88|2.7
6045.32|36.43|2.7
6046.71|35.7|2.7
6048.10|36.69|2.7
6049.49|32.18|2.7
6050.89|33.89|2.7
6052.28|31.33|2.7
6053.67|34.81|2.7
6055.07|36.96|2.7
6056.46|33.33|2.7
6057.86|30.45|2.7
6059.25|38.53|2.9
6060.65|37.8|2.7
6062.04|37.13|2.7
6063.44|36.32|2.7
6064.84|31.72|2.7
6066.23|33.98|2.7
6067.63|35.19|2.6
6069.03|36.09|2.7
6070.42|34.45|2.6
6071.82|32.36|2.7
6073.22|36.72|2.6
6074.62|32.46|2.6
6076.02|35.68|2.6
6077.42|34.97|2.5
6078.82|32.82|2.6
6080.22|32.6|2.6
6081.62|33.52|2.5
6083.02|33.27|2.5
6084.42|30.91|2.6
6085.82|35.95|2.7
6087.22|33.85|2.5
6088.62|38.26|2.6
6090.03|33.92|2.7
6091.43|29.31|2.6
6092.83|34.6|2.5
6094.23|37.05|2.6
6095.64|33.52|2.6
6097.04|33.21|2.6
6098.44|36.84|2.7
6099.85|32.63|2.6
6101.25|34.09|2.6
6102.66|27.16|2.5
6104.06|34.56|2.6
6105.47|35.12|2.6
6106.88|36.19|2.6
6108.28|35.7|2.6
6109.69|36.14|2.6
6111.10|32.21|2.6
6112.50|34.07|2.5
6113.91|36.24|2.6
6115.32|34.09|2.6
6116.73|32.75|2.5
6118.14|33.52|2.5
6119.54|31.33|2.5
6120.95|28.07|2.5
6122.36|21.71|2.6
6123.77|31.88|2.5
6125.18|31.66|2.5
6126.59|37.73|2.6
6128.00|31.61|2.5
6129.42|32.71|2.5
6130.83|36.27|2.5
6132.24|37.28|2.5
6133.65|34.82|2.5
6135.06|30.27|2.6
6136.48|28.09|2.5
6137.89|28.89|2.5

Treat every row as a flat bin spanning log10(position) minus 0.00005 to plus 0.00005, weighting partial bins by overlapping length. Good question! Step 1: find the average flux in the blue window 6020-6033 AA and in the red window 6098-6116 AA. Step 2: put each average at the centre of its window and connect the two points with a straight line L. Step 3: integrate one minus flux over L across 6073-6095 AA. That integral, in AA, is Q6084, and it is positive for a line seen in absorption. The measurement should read -0.2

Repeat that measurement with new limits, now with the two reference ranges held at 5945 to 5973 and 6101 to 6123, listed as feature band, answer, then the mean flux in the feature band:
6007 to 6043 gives -1.82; 34.6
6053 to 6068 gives -1.05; 35.1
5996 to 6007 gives -0.08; 33.2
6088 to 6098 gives -0.48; 34.3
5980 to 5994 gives -0.17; 33.4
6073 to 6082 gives -0.34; 34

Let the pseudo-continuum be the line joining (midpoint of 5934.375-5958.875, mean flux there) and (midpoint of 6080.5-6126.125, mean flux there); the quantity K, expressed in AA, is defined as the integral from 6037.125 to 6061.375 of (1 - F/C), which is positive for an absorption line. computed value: -1.7 AA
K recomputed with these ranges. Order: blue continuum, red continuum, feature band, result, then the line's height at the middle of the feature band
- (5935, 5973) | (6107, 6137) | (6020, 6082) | -3.23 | 33.1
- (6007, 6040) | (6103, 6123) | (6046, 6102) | -1.48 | 33.5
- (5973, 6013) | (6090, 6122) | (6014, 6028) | 0.06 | 33.4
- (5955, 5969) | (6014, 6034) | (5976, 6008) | 0.16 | 33.5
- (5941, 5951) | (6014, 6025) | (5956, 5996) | -0.22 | 33.3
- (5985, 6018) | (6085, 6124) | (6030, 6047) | -1.57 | 33.7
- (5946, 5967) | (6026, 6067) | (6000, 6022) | 0.75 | 34.5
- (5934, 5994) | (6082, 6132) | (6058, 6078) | -1.03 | 33.4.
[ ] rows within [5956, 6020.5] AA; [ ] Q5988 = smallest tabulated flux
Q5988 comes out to 27.49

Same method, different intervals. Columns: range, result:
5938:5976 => 29.72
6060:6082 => 31.72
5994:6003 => 30.45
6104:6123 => 21.71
